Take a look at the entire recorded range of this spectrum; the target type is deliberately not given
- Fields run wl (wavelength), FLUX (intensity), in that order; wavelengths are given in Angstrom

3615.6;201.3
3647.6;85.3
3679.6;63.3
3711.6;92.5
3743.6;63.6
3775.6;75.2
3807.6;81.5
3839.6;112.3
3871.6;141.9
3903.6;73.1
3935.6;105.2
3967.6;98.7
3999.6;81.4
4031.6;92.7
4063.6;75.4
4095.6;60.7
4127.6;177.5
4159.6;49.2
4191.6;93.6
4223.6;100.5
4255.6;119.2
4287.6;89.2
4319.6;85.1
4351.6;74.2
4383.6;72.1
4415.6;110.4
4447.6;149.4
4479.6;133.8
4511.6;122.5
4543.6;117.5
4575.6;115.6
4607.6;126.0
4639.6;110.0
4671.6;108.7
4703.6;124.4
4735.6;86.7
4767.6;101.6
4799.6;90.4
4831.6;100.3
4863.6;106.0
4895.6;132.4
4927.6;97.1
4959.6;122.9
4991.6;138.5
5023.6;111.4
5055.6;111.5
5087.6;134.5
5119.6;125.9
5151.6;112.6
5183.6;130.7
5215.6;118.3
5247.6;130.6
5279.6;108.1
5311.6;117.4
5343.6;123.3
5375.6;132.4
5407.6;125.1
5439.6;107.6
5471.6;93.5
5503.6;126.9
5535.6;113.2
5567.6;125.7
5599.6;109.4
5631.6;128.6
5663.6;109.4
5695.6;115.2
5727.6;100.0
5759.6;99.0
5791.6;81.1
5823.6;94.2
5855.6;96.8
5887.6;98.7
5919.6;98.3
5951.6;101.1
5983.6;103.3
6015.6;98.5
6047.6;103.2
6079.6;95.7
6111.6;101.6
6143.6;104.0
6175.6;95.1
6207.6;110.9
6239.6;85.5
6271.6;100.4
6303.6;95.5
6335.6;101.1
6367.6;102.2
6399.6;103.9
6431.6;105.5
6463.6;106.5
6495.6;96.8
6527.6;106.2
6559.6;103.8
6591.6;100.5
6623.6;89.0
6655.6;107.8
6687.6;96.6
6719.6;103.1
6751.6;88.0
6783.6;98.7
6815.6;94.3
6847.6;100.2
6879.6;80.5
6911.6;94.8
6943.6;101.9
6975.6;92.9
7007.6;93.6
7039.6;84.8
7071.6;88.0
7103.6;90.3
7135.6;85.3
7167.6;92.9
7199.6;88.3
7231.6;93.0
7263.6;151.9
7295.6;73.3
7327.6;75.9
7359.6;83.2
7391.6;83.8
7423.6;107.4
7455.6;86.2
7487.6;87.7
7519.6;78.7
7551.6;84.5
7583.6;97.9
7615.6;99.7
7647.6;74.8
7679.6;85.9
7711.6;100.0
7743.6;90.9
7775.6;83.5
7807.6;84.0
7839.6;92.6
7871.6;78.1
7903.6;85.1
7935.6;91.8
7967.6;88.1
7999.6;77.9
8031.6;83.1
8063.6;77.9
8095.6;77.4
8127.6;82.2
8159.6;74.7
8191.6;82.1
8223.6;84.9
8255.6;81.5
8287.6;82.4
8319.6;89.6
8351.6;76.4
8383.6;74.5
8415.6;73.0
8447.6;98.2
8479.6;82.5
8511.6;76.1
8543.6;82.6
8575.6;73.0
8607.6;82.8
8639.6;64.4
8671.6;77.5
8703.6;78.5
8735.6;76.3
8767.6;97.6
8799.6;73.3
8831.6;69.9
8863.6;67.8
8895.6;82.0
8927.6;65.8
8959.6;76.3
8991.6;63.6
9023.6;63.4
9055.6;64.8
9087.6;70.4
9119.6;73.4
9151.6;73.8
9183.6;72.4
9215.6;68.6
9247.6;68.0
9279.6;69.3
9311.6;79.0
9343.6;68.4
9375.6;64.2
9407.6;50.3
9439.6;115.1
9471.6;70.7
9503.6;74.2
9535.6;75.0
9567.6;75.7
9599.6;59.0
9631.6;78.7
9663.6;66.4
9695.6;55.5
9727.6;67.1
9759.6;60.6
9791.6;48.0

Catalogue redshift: 0.11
